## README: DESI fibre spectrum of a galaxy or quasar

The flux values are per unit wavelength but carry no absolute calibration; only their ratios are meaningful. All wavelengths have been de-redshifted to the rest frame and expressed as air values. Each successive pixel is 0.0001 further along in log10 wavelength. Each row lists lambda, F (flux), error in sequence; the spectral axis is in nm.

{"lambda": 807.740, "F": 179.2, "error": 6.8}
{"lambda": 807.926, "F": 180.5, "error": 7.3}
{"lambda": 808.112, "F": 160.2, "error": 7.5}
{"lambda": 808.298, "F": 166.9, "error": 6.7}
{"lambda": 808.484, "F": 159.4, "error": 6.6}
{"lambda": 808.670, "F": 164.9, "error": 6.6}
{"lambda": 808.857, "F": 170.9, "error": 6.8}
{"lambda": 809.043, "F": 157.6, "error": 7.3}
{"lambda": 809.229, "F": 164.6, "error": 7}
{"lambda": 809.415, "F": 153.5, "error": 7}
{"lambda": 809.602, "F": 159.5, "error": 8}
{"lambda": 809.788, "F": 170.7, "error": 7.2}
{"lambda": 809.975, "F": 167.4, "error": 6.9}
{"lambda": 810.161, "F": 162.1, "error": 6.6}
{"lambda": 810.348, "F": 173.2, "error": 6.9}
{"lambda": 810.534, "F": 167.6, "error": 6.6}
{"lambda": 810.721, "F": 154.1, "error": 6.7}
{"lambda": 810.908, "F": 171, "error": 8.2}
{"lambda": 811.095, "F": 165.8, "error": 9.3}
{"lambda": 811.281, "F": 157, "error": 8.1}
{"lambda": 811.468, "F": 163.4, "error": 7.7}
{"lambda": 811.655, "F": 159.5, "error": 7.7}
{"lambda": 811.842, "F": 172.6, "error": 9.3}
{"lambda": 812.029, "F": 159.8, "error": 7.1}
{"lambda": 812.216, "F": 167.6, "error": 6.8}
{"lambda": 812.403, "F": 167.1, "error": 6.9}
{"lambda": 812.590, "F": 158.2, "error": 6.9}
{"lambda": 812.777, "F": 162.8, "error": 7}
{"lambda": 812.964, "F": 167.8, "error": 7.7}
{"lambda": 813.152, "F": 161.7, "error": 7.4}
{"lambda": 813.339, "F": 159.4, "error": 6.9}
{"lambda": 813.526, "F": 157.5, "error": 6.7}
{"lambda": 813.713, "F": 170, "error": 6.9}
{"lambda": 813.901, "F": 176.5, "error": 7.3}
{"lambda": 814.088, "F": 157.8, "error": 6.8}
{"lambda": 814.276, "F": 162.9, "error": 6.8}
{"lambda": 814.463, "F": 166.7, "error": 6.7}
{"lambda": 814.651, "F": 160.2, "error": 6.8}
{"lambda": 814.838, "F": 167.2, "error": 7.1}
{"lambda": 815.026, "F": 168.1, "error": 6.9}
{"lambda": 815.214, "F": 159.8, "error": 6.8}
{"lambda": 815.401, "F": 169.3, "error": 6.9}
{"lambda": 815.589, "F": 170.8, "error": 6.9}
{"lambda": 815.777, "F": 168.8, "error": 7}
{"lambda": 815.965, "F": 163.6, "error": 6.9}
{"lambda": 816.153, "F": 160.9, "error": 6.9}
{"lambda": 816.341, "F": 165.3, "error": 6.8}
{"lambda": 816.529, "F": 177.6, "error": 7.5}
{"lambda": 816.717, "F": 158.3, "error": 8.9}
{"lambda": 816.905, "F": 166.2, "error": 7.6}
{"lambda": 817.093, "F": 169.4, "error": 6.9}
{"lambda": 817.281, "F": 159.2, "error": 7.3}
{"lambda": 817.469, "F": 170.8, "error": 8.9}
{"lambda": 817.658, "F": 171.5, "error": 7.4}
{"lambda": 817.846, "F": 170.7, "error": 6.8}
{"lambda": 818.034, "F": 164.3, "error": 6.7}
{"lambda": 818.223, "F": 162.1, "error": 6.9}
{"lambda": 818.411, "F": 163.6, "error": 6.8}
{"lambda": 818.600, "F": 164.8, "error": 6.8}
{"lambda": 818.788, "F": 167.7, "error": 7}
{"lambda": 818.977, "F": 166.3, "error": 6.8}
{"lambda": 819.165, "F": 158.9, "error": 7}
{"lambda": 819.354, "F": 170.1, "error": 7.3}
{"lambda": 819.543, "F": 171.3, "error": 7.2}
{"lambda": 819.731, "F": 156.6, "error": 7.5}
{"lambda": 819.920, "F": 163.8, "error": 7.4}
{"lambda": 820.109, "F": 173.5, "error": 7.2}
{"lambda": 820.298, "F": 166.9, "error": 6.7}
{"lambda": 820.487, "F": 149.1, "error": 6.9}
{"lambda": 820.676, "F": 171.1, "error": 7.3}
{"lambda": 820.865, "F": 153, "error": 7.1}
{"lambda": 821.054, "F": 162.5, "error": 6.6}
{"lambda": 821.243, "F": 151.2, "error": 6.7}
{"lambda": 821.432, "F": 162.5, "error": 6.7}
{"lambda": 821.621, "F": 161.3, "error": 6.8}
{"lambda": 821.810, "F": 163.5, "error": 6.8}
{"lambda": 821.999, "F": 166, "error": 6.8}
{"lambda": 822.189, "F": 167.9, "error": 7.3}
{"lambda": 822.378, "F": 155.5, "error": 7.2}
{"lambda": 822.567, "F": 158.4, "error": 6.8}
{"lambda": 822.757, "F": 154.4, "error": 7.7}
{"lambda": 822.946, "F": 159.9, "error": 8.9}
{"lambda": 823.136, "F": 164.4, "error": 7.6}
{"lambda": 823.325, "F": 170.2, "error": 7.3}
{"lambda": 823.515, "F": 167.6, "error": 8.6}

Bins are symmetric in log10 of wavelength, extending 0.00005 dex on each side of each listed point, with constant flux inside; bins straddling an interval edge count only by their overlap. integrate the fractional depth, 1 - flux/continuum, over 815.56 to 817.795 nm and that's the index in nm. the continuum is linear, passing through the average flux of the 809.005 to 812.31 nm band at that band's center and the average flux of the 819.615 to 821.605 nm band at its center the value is -0.06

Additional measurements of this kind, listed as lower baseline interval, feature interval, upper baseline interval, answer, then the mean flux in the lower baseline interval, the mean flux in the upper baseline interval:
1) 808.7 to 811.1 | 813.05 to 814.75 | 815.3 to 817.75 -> 0.02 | 164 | 167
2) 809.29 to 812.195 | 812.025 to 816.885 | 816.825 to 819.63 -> 0.01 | 164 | 166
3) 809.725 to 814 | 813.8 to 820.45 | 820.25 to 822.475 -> -0.13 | 165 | 161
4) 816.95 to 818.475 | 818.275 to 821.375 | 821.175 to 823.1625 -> 0.01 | 167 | 160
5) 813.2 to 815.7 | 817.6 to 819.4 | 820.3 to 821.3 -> -0.05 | 165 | 158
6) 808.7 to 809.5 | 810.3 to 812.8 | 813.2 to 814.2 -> -0.02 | 162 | 164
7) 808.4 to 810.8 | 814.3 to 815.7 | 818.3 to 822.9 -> -0.02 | 164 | 162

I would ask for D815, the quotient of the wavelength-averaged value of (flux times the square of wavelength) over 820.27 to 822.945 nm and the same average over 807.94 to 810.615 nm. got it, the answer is 1.00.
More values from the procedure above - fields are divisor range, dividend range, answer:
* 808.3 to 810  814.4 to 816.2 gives 1.03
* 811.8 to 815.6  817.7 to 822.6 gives 1.01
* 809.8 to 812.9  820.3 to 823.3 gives 1.00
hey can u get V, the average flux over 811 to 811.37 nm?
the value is 162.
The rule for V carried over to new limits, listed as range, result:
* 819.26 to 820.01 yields 165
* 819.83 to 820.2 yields 169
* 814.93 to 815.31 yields 164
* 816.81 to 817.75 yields 167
